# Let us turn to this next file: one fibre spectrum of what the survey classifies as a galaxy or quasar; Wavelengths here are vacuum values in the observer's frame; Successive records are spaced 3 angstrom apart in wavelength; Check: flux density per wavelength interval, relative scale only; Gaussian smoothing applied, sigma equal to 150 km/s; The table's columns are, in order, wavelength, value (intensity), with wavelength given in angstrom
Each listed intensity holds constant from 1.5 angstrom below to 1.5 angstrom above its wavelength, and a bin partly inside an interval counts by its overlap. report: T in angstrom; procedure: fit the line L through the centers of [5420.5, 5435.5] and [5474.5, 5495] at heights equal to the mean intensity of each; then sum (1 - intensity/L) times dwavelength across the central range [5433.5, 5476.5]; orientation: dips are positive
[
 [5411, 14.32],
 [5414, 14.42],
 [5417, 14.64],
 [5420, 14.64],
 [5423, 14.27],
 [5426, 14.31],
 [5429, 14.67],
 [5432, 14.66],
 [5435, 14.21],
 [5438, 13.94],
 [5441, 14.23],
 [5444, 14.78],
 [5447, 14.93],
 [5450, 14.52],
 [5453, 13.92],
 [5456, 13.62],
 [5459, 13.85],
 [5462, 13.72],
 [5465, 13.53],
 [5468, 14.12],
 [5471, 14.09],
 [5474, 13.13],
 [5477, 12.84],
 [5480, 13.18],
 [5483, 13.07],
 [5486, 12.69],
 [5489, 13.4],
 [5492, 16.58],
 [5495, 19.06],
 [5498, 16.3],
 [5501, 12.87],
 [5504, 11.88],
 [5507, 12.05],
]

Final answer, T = 0.7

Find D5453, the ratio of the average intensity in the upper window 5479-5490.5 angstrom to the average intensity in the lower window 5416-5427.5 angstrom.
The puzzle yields 0.90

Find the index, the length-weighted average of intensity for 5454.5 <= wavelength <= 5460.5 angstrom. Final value 13.7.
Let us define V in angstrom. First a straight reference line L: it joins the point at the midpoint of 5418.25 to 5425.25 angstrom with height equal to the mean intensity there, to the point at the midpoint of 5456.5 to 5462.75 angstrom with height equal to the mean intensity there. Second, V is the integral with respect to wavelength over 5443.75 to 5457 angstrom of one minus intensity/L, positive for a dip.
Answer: -0.4 angstrom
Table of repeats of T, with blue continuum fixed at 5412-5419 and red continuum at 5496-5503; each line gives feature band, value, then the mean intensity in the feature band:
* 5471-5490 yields 2.0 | 13.1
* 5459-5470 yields 0.6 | 13.8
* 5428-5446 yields 0.2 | 14.4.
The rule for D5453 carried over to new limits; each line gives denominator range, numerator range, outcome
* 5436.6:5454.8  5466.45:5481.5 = 0.94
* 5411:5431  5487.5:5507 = 1.02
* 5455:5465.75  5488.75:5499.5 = 1.22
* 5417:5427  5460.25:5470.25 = 0.96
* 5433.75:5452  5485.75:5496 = 1.08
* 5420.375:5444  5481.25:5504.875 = 1.01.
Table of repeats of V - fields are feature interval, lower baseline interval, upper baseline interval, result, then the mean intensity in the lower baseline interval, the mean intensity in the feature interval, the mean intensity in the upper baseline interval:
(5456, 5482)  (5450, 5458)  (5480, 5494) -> 0.8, 13.9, 13.6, 14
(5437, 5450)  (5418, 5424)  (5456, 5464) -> -0.4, 14.5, 14.5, 13.7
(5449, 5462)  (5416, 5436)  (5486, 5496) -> 0.9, 14.5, 13.9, 15.7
